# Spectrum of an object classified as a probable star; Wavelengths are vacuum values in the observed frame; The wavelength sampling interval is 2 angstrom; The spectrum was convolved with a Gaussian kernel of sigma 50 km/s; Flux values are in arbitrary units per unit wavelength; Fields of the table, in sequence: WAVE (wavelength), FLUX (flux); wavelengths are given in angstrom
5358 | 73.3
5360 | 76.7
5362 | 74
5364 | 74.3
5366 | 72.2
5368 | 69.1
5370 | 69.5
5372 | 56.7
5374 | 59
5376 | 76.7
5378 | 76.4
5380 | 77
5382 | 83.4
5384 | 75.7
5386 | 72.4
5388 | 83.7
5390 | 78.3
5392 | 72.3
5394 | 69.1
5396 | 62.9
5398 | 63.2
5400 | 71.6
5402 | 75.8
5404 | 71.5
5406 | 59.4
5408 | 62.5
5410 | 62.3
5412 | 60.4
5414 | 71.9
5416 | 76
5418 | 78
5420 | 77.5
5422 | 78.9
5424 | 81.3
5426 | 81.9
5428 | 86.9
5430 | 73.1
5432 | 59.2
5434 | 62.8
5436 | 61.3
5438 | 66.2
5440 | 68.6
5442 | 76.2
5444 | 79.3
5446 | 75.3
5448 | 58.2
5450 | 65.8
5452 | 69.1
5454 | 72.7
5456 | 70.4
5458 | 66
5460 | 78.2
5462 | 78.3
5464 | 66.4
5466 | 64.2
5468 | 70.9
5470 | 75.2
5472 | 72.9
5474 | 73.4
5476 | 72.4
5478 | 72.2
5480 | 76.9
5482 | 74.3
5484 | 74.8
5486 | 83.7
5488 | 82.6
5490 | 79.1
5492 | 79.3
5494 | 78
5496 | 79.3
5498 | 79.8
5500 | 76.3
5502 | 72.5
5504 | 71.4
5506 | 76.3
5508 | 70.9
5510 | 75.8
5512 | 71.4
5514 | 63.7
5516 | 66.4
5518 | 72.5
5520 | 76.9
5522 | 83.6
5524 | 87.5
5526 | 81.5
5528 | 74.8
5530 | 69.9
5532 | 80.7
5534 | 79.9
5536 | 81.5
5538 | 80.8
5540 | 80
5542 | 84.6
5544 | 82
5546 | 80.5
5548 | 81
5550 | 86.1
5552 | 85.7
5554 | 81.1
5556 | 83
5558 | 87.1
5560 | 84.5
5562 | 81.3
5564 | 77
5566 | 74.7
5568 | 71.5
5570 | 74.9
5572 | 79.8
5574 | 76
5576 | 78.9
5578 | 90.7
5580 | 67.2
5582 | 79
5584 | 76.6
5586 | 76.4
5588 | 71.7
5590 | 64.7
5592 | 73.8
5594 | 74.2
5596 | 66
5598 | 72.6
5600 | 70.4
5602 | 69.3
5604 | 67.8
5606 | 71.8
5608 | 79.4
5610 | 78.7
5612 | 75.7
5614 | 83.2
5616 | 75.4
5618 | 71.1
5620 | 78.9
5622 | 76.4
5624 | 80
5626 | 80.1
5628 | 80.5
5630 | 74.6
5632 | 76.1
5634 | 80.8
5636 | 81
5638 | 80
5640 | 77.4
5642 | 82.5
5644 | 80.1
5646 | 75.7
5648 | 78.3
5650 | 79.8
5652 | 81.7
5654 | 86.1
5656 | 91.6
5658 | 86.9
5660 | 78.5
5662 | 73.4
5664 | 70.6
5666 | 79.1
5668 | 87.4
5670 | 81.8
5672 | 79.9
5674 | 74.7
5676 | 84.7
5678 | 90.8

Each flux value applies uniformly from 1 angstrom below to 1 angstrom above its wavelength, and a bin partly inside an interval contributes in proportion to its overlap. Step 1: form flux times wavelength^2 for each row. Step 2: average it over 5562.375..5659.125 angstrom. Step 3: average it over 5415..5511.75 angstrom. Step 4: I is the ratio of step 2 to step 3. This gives 1.10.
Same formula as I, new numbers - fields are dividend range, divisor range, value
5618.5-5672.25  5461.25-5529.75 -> 1.12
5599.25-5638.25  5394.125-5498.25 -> 1.13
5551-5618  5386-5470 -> 1.14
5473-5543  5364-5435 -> 1.11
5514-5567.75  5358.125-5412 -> 1.19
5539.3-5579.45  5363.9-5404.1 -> 1.20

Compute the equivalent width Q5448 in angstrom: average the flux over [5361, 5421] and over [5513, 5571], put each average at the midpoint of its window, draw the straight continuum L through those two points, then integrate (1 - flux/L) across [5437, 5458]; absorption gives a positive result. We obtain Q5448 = 1.2 angstrom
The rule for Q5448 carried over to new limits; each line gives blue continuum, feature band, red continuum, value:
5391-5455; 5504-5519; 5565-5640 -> 0.4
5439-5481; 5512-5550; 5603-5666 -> -2.0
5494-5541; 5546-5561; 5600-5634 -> -1.5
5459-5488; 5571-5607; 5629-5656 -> 2.0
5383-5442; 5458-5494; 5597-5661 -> -0.7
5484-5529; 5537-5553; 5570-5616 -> -1.5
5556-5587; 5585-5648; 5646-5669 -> 3.2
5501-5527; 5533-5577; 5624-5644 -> -2.5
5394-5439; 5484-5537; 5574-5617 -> -3.1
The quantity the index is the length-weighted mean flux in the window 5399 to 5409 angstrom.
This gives 68.2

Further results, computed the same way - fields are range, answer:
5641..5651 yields 79.3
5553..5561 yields 83.9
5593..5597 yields 70.1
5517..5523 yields 77.7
